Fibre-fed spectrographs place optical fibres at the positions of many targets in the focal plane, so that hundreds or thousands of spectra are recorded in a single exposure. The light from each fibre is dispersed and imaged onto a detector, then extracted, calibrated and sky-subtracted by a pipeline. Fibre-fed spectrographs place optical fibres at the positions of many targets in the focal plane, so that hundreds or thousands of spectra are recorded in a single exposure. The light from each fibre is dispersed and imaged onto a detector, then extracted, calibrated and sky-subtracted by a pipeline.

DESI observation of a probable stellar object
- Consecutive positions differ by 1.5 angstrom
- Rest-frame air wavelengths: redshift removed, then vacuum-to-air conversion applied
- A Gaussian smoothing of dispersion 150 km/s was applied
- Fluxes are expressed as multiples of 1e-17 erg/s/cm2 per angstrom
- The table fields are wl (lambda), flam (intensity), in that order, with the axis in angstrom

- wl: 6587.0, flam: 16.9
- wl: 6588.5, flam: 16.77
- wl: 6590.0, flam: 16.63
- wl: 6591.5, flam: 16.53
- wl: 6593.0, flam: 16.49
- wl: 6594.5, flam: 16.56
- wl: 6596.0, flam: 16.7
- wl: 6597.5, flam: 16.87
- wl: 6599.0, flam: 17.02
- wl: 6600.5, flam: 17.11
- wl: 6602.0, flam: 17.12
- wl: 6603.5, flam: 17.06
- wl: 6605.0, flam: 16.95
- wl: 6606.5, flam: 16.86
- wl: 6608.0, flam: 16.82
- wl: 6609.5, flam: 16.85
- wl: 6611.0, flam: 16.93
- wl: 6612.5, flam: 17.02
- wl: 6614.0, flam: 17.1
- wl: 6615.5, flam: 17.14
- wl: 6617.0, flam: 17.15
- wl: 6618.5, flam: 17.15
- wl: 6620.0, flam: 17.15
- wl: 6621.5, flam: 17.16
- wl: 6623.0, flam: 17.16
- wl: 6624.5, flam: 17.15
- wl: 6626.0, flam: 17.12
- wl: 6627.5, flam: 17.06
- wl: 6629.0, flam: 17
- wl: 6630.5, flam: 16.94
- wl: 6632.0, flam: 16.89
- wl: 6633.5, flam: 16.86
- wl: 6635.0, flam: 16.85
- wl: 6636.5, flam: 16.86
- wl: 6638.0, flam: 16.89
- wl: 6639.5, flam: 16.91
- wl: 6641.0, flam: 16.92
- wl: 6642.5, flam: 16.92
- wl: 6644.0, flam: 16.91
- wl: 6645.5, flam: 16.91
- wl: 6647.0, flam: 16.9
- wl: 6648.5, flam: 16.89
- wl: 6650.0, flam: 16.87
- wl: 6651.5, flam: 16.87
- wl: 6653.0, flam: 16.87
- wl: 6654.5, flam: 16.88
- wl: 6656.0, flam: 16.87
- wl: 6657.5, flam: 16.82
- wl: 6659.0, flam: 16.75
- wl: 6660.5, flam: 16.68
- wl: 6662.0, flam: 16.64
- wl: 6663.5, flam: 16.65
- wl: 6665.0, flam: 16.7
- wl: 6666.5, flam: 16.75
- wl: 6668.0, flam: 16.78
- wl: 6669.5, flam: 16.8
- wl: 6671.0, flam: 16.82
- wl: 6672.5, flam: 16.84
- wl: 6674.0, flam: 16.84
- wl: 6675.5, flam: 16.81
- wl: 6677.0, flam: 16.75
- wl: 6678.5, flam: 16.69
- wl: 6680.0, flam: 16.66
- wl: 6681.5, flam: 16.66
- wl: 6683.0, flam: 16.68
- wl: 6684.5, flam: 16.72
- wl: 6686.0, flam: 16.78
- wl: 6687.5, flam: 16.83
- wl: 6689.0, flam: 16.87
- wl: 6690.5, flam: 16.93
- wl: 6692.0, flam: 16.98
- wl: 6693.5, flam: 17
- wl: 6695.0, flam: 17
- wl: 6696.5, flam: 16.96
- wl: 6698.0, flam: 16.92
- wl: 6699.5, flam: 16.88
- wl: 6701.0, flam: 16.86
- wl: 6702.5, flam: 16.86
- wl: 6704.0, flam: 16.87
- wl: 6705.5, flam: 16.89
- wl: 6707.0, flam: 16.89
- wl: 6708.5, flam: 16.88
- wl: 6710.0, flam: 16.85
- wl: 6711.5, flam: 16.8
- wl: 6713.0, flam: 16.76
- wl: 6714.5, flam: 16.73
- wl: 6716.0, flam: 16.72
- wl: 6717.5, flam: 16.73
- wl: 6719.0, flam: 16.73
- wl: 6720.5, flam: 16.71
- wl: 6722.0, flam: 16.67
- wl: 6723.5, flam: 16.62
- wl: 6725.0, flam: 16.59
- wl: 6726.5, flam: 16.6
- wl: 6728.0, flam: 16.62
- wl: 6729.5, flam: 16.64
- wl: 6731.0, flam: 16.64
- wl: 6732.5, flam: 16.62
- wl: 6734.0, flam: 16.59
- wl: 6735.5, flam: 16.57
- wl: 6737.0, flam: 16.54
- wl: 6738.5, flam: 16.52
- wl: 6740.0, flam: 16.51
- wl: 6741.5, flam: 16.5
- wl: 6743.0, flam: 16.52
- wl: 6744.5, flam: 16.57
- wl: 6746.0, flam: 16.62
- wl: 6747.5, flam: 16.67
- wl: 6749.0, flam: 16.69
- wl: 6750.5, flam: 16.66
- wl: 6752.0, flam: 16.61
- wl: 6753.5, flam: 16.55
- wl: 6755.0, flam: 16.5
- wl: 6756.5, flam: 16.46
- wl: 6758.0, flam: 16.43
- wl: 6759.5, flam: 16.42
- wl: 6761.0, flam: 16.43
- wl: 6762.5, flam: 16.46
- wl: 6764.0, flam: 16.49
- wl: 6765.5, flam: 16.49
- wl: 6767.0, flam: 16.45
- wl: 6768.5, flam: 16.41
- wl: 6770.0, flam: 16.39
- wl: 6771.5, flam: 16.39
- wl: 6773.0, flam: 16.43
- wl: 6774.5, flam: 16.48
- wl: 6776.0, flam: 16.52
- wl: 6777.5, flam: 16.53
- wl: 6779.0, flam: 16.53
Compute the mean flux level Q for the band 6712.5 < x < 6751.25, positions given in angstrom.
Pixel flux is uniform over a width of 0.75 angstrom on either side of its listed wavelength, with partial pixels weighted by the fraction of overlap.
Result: 16.6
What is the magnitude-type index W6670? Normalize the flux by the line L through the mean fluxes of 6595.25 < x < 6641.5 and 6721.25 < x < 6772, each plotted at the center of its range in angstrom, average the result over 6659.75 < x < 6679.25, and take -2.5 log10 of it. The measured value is 0.004 mag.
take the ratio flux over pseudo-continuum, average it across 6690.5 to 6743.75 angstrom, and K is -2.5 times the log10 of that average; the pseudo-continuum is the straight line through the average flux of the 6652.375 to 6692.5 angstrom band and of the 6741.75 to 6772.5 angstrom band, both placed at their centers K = -0.01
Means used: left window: 16.8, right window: 16.5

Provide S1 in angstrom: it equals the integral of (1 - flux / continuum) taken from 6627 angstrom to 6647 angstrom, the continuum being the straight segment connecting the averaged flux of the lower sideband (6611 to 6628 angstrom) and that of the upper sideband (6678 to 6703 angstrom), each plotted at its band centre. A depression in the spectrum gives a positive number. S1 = 0.16 angstrom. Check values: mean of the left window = 17.1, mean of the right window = 16.8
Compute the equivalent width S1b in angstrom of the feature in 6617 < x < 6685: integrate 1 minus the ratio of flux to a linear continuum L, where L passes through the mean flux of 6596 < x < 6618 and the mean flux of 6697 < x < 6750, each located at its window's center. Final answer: 0.0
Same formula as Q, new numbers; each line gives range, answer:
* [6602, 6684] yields 16.9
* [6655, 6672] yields 16.8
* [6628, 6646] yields 16.9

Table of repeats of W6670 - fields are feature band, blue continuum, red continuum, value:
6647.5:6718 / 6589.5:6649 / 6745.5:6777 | 0.00 mag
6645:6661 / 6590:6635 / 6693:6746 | 0.00 mag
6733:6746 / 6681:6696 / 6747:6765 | 0.00 mag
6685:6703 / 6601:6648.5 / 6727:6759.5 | -0.01 mag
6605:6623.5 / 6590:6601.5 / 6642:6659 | -0.02 mag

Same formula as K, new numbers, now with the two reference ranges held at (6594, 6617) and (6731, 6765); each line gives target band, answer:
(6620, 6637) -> -0.01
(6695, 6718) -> -0.01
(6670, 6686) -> 0.00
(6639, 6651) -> 0.00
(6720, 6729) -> 0.00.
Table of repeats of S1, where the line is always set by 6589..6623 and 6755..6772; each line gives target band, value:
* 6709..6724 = -0.13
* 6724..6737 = -0.05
